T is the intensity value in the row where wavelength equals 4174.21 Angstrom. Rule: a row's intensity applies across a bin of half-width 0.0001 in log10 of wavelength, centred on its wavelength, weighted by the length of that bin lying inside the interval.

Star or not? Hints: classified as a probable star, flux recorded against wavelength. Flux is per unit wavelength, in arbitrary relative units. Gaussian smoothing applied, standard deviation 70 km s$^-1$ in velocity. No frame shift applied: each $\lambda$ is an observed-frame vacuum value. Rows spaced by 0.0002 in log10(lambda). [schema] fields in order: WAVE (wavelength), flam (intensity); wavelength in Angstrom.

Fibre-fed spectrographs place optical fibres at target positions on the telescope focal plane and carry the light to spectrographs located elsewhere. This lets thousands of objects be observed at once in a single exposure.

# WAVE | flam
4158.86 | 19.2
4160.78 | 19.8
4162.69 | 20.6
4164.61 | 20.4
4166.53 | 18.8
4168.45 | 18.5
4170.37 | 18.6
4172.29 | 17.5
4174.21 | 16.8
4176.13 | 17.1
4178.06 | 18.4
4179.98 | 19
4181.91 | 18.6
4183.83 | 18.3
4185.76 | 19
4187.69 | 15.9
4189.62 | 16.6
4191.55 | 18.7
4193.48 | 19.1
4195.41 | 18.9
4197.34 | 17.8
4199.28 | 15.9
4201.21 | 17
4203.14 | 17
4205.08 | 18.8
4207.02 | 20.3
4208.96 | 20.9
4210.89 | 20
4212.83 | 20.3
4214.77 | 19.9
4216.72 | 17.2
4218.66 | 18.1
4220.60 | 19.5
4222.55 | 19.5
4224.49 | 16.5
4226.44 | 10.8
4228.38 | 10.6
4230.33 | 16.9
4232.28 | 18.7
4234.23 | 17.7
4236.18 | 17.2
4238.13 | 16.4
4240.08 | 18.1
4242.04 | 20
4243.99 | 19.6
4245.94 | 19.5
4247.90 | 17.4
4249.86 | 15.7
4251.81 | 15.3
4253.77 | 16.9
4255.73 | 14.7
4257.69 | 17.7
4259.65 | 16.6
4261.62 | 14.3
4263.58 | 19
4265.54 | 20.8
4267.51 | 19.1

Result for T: 16.8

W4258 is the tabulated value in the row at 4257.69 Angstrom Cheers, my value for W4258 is 17.7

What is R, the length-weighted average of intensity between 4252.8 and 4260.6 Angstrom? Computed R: 16.5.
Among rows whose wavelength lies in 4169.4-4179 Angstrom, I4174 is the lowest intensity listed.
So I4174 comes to 16.8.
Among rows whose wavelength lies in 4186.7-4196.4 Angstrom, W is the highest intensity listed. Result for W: 19.1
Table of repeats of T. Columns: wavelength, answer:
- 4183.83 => 18.3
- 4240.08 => 18.1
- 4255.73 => 14.7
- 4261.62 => 14.3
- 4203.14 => 17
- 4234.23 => 17.7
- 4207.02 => 20.3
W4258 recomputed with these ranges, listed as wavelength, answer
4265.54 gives 20.8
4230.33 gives 16.9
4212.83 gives 20.3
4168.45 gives 18.5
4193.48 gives 19.1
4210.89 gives 20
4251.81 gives 15.3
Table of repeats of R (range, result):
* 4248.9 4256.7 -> 15.7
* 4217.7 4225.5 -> 18.4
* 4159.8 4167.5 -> 19.9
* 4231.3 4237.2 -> 17.9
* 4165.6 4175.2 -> 18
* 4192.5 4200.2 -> 17.9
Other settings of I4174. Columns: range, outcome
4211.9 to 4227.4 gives 10.8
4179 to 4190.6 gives 15.9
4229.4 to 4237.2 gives 16.9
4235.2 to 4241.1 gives 16.4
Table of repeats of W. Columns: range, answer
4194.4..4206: 18.9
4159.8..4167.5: 20.6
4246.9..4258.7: 17.7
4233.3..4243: 20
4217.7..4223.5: 19.5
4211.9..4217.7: 20.3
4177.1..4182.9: 19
